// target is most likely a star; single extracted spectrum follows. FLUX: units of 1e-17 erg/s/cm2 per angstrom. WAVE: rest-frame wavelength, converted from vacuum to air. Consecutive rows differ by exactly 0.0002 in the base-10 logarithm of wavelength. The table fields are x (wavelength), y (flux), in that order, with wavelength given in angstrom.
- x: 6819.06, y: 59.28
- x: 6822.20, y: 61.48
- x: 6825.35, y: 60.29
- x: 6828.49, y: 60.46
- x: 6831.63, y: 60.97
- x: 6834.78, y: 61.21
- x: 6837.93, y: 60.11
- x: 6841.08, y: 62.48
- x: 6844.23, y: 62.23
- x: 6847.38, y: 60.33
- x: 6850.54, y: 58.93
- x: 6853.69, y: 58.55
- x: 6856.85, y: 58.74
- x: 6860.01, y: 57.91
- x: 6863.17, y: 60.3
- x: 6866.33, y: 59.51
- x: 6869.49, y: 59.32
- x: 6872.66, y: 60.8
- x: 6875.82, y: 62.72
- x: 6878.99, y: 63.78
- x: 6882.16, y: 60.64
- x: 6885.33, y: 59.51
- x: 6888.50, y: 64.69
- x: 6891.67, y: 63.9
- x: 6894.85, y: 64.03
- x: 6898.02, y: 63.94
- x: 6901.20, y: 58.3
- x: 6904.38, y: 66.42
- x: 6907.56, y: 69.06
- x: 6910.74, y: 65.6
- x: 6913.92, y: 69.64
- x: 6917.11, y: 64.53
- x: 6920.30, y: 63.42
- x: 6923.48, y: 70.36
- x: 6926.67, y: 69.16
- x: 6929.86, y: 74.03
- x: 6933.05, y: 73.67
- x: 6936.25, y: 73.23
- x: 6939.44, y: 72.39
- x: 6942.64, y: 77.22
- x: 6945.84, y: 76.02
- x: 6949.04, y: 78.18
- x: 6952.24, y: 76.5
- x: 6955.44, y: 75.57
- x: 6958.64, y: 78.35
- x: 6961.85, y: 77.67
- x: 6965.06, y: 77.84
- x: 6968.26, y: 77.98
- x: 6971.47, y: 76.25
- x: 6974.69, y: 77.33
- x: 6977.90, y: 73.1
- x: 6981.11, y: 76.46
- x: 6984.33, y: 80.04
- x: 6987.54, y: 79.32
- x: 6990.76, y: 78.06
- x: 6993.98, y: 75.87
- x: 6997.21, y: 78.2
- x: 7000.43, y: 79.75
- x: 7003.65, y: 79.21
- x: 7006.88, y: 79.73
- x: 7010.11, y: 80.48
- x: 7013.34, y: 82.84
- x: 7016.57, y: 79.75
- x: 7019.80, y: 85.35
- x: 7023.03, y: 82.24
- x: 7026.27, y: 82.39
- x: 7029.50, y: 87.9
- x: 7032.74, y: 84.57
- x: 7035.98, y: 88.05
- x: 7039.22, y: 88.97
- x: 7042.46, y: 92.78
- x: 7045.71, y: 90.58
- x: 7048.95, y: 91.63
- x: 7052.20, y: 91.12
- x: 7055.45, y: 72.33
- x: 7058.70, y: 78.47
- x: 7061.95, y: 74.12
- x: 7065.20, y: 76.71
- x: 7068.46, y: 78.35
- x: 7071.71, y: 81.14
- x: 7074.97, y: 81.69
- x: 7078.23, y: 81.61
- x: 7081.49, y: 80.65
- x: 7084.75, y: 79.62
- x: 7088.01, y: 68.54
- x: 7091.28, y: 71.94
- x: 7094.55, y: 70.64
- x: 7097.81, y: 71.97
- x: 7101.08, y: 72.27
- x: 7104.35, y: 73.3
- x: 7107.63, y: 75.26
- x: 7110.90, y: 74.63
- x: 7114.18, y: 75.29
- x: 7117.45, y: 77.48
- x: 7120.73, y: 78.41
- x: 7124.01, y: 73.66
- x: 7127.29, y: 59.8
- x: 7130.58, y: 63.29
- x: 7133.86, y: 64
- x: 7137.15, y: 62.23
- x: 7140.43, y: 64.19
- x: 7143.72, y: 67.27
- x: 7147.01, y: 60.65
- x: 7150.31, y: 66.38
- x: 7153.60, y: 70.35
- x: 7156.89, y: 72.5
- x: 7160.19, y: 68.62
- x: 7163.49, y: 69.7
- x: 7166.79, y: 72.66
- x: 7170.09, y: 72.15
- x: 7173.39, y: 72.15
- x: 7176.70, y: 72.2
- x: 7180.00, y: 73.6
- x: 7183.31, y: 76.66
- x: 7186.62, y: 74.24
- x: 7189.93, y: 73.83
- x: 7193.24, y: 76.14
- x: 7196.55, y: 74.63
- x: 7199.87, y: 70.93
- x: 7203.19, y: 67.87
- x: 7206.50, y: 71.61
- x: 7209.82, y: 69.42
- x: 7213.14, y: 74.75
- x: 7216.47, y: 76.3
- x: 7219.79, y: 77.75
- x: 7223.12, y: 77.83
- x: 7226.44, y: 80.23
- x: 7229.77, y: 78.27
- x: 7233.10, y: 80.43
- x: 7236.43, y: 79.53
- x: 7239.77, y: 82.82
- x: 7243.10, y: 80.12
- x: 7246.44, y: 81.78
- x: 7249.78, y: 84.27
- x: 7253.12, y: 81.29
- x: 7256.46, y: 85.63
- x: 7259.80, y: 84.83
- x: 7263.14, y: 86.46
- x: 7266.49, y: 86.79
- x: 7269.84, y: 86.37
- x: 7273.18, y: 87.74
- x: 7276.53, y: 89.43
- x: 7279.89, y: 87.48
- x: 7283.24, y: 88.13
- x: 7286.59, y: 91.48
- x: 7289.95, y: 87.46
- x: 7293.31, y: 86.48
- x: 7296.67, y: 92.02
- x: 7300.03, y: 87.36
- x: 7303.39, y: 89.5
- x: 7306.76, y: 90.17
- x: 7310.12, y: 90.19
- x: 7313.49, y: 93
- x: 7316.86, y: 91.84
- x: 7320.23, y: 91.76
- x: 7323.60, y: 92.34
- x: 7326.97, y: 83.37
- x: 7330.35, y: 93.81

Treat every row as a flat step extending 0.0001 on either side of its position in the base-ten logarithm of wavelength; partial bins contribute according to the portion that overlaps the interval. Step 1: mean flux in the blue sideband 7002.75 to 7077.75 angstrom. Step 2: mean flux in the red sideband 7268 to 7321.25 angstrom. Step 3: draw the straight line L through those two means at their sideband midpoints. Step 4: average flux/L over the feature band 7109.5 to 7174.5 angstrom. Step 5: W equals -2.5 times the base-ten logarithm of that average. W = 0.23 mag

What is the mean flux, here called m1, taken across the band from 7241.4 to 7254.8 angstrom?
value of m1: 81.9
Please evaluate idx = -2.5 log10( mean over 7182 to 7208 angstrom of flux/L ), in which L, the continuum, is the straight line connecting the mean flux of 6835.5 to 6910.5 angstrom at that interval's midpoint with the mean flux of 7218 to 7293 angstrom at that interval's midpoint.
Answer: 0.10 mag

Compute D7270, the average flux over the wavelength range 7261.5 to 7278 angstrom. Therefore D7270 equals 87.3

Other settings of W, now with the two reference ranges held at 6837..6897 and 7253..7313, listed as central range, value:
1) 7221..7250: 0.06 mag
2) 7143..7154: 0.21 mag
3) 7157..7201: 0.12 mag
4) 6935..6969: -0.15 mag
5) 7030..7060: -0.19 mag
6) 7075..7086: -0.08 mag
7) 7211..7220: 0.11 mag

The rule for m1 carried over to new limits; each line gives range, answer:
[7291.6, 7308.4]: 89.1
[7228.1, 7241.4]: 80.2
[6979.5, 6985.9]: 78.2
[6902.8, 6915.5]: 67.7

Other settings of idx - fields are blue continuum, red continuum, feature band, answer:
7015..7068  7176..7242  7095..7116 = 0.10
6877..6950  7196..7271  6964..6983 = -0.10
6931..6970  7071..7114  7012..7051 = -0.14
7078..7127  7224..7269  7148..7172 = 0.11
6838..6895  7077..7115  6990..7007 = -0.14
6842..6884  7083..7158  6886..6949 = -0.10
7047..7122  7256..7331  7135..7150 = 0.25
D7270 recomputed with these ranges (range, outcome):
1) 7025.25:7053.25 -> 88.8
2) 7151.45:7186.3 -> 72.1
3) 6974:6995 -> 77.2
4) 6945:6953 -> 77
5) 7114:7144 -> 68.3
